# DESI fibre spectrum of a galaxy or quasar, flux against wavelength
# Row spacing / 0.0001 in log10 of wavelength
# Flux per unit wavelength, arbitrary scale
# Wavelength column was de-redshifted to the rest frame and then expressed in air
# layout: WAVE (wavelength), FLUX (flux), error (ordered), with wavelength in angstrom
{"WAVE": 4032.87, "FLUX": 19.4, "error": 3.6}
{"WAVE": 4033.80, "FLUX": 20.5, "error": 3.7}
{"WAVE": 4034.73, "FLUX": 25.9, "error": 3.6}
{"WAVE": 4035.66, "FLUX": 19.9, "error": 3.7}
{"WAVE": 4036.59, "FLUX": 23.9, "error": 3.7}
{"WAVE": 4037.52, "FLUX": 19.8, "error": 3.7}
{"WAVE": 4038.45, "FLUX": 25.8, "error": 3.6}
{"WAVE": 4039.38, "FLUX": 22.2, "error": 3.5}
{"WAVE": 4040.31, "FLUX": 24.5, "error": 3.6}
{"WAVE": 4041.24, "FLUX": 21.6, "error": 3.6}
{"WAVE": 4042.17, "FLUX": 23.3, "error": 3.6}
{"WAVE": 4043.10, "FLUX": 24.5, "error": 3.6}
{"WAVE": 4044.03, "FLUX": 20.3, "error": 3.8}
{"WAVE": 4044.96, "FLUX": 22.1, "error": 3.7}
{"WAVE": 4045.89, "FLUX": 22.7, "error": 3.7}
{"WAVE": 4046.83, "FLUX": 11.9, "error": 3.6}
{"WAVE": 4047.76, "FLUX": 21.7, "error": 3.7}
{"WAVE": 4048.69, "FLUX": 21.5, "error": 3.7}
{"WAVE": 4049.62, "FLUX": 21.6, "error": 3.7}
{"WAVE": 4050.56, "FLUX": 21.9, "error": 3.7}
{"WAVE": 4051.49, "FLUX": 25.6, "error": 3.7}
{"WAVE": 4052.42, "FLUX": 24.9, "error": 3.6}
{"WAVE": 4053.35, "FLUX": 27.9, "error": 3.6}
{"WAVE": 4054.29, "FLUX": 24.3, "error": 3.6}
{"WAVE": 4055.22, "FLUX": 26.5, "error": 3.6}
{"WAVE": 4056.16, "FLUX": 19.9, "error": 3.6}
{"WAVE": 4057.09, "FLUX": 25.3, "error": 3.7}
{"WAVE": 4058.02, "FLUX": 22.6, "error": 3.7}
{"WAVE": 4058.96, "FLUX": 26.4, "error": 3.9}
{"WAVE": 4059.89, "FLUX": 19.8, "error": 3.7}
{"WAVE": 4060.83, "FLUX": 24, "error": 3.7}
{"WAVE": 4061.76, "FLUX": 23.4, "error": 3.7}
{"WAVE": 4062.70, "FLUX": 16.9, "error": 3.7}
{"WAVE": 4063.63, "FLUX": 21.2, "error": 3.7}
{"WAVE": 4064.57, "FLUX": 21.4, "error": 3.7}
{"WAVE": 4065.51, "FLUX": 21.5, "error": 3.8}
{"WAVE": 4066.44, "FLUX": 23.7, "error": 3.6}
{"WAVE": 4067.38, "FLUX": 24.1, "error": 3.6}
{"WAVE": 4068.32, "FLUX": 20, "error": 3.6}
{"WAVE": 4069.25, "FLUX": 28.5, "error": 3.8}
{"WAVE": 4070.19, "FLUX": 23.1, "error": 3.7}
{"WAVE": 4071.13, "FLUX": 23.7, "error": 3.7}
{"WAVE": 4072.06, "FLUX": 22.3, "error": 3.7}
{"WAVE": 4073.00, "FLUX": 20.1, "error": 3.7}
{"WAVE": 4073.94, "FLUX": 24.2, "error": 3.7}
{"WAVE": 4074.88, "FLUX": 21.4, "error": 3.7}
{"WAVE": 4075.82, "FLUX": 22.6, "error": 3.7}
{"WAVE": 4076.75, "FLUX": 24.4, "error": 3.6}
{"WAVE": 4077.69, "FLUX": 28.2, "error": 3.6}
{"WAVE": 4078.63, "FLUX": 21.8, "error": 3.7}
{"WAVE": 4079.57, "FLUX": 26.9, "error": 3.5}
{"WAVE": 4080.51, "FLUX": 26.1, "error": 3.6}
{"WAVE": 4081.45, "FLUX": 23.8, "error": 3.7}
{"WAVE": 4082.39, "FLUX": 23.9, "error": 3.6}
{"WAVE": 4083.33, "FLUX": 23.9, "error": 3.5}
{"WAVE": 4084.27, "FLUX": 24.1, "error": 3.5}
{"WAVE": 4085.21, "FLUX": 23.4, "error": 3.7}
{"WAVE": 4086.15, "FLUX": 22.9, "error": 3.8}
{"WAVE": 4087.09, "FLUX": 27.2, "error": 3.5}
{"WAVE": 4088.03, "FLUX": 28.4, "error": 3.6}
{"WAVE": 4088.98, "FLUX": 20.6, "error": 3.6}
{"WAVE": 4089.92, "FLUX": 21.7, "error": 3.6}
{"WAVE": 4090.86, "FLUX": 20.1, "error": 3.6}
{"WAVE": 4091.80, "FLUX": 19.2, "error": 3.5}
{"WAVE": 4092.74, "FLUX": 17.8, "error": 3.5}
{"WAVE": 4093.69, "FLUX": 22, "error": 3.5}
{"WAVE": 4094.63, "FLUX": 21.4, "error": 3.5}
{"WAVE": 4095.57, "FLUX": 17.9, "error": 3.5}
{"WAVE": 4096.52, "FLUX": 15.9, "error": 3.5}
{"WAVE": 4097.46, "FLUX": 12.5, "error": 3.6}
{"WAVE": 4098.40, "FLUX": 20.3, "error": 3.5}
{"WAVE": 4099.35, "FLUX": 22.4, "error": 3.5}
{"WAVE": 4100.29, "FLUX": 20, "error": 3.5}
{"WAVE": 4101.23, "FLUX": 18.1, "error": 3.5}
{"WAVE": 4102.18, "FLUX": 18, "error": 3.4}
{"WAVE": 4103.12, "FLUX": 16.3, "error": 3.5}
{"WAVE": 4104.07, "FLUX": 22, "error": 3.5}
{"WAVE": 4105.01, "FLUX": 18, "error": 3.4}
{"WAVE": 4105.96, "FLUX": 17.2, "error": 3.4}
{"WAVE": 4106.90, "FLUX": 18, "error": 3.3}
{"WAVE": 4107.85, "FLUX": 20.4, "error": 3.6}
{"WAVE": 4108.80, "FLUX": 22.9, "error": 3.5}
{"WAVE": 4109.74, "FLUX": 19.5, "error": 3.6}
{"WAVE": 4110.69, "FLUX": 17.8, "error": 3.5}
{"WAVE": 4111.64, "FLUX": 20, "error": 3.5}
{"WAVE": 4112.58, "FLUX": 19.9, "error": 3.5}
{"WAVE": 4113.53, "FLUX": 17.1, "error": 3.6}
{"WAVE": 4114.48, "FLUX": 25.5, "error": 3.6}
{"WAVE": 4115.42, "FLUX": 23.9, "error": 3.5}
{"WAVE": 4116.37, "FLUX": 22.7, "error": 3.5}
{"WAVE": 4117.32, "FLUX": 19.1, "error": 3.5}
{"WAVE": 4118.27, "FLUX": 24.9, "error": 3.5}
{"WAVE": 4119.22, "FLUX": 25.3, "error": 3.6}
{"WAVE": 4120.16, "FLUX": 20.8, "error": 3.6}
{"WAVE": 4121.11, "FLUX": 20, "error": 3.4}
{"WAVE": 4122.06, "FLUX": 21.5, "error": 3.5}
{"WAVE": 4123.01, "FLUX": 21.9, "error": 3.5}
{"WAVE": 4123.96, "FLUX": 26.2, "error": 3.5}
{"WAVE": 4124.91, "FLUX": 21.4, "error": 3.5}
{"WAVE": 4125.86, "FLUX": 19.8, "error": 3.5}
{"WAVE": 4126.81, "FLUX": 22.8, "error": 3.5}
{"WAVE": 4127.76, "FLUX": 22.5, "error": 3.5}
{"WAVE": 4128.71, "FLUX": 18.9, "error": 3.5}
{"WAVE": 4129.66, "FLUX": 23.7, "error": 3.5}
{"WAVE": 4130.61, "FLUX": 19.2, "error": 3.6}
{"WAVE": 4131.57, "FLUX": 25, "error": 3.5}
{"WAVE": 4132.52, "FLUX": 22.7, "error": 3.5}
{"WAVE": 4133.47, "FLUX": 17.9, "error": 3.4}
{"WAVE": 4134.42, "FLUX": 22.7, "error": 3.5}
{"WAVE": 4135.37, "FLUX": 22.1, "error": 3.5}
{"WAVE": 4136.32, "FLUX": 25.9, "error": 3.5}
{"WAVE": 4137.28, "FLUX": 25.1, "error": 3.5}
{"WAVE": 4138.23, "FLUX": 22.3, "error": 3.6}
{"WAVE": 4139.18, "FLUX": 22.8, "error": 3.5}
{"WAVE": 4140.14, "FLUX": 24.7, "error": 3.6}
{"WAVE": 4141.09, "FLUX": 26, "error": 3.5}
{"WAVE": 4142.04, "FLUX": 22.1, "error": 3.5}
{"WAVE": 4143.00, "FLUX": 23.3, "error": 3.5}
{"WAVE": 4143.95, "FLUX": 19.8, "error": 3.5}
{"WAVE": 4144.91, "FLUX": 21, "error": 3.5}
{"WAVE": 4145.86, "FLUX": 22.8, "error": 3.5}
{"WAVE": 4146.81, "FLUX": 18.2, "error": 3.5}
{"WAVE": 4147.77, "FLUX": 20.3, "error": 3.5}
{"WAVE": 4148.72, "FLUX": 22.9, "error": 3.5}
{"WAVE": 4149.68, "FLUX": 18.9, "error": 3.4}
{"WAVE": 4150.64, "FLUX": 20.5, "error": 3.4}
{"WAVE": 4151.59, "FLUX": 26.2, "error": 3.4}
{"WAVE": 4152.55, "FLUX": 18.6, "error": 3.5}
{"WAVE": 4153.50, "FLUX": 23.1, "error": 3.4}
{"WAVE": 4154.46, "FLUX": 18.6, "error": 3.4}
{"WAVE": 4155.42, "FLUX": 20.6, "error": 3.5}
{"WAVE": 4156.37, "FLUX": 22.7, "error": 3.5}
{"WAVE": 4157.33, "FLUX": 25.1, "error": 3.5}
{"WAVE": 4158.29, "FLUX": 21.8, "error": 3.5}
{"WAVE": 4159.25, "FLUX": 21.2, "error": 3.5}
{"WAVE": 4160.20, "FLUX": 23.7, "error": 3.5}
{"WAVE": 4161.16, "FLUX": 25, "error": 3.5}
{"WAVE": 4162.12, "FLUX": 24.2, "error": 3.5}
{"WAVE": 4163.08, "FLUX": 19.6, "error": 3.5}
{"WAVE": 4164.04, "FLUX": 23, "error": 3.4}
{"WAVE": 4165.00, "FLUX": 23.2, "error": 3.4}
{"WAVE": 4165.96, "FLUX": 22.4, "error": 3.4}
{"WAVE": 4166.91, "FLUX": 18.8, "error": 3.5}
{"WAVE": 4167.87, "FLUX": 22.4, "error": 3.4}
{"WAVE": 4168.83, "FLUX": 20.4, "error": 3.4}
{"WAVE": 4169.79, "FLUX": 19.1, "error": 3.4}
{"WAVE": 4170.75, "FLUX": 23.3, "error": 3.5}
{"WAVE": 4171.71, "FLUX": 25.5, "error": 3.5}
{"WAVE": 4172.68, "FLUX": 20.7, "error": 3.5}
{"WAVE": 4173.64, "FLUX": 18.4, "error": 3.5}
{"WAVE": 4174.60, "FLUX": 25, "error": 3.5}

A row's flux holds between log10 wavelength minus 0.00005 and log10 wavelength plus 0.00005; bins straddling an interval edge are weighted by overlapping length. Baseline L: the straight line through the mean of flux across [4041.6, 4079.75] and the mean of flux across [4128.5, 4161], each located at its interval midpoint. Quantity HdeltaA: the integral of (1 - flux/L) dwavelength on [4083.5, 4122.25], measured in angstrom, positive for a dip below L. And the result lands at 3.1 angstrom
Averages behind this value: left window 22.8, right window 22.1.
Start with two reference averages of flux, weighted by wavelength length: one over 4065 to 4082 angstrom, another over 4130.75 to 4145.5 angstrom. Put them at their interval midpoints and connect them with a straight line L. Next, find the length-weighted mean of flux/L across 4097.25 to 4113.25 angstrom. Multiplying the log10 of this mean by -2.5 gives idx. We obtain 0.213 mag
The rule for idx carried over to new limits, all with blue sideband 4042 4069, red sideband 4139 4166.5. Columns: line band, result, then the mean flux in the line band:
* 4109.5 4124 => 0.04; 21.5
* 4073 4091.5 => -0.07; 23.8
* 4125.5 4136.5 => 0.02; 21.9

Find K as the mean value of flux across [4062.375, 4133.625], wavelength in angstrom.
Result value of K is 21.6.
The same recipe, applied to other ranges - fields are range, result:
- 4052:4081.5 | 23.5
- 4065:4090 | 23.8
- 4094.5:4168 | 21.3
